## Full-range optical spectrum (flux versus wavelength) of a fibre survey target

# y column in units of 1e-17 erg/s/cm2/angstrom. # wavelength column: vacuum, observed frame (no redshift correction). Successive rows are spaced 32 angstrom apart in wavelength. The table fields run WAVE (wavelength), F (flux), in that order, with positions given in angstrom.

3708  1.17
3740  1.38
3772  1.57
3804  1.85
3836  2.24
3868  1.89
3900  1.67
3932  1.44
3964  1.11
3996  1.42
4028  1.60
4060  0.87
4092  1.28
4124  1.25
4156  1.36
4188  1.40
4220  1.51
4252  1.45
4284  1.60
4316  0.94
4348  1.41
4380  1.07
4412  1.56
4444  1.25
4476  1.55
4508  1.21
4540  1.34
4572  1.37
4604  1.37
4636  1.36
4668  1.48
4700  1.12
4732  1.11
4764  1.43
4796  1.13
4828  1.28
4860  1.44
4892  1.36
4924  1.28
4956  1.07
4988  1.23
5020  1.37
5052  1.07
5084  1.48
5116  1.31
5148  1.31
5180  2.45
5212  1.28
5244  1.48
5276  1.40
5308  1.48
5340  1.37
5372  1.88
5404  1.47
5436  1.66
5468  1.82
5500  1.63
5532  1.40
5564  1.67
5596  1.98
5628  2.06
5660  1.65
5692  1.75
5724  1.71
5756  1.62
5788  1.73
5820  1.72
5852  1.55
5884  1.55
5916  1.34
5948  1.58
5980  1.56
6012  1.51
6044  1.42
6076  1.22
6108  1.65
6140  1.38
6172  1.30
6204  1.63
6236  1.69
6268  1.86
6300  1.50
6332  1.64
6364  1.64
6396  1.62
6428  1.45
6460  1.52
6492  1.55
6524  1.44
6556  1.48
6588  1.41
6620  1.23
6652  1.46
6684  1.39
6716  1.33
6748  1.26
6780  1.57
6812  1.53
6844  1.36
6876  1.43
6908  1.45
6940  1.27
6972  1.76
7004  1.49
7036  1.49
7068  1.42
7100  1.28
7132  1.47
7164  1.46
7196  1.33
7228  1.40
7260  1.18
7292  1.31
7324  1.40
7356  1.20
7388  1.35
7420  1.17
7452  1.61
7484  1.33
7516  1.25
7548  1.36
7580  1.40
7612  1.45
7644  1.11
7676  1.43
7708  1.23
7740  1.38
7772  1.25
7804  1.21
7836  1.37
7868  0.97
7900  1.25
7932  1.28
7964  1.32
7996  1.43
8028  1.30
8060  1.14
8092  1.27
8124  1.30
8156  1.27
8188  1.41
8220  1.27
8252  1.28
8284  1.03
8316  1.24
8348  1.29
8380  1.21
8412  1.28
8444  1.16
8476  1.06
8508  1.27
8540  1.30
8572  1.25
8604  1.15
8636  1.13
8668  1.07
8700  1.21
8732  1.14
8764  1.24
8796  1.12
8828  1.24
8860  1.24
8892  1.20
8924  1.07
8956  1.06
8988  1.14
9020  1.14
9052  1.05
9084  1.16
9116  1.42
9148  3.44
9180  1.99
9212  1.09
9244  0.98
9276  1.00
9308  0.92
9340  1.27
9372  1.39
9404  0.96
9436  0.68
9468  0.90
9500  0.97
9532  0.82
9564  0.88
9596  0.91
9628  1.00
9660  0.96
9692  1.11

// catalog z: 0.39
